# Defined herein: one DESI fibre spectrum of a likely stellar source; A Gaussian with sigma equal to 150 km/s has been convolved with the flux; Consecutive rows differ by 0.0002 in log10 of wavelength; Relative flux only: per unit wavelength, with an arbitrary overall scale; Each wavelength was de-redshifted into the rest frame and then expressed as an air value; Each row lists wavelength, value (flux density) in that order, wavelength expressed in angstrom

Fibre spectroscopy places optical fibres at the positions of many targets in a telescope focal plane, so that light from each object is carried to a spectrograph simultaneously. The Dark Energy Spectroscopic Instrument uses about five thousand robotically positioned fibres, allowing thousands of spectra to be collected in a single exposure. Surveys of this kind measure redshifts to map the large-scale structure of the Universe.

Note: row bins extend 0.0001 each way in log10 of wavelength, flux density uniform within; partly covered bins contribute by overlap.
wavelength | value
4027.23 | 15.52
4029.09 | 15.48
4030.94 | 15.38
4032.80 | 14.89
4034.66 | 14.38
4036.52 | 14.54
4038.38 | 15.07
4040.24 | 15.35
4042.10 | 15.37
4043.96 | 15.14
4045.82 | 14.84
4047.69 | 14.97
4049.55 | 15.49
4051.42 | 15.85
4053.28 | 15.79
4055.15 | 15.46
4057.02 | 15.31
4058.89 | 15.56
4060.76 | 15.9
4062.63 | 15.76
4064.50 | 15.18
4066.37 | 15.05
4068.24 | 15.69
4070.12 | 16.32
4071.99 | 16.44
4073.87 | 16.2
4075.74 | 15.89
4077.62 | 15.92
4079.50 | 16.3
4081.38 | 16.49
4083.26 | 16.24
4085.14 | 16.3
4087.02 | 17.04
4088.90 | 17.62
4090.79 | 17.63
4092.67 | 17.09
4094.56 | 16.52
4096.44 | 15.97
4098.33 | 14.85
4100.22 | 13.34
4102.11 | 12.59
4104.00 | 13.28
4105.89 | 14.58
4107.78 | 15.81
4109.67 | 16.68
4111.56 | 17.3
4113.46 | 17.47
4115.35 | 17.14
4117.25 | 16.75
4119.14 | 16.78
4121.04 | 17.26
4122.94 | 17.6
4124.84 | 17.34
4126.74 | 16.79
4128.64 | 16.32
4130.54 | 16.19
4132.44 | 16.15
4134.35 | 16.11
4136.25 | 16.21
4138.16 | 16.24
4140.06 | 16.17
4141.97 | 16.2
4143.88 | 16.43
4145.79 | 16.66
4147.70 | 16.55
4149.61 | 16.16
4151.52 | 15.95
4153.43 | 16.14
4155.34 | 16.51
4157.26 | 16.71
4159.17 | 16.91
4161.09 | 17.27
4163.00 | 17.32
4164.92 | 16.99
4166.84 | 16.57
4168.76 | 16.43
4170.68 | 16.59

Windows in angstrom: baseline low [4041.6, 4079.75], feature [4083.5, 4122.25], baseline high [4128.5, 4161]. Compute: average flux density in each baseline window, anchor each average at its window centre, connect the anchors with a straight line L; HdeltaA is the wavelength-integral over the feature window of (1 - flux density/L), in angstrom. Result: -0.3 angstrom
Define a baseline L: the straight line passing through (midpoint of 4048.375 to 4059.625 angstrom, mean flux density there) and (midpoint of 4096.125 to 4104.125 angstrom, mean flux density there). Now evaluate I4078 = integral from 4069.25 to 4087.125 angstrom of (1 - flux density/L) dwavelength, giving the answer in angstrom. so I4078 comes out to -1.9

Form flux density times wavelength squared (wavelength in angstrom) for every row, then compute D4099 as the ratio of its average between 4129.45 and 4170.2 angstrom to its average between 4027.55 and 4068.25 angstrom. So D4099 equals 1.1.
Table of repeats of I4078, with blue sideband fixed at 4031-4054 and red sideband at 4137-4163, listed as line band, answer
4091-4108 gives 0.94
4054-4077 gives -0.45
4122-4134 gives -0.36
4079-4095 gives -1.15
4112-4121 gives -0.56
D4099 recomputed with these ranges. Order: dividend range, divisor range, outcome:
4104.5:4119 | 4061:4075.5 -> 1.06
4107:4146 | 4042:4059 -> 1.12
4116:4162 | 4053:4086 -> 1.08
